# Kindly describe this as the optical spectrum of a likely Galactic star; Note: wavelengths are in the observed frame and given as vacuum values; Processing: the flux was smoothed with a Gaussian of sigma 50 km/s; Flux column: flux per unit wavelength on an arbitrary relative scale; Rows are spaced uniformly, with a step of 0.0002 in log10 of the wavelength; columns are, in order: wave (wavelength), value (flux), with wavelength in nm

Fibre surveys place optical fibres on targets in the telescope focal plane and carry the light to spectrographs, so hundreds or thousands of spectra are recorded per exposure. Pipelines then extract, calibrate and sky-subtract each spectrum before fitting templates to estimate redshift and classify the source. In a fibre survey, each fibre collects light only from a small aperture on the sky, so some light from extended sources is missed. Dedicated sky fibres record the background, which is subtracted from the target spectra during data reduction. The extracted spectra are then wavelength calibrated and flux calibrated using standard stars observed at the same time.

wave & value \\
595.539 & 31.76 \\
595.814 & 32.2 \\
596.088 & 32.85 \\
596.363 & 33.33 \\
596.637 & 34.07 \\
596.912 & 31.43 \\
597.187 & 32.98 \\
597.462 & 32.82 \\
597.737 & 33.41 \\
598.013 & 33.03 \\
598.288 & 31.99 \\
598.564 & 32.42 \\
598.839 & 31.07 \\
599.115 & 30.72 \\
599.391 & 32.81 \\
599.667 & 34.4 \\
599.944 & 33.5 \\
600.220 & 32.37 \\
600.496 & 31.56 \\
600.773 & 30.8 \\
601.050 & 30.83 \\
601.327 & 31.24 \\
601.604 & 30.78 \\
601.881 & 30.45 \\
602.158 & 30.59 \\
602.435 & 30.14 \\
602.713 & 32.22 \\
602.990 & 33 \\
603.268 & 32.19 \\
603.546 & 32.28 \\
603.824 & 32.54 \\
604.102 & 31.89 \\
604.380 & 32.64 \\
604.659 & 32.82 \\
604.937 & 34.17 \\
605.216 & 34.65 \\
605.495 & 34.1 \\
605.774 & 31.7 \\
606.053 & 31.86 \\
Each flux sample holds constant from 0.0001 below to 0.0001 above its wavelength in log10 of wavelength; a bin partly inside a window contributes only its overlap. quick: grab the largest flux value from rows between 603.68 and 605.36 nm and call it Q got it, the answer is 34.65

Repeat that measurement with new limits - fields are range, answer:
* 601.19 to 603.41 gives 33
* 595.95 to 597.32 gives 34.07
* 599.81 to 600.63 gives 33.5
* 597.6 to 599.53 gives 33.41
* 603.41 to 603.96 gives 32.54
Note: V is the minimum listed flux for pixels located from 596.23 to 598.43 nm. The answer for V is 31.43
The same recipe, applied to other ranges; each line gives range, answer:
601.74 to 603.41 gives 30.14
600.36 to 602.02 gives 30.45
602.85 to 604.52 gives 31.89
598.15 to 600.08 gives 30.72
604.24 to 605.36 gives 32.64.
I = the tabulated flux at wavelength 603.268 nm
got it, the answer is 32.19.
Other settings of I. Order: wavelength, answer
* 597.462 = 32.82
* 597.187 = 32.98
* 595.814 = 32.2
